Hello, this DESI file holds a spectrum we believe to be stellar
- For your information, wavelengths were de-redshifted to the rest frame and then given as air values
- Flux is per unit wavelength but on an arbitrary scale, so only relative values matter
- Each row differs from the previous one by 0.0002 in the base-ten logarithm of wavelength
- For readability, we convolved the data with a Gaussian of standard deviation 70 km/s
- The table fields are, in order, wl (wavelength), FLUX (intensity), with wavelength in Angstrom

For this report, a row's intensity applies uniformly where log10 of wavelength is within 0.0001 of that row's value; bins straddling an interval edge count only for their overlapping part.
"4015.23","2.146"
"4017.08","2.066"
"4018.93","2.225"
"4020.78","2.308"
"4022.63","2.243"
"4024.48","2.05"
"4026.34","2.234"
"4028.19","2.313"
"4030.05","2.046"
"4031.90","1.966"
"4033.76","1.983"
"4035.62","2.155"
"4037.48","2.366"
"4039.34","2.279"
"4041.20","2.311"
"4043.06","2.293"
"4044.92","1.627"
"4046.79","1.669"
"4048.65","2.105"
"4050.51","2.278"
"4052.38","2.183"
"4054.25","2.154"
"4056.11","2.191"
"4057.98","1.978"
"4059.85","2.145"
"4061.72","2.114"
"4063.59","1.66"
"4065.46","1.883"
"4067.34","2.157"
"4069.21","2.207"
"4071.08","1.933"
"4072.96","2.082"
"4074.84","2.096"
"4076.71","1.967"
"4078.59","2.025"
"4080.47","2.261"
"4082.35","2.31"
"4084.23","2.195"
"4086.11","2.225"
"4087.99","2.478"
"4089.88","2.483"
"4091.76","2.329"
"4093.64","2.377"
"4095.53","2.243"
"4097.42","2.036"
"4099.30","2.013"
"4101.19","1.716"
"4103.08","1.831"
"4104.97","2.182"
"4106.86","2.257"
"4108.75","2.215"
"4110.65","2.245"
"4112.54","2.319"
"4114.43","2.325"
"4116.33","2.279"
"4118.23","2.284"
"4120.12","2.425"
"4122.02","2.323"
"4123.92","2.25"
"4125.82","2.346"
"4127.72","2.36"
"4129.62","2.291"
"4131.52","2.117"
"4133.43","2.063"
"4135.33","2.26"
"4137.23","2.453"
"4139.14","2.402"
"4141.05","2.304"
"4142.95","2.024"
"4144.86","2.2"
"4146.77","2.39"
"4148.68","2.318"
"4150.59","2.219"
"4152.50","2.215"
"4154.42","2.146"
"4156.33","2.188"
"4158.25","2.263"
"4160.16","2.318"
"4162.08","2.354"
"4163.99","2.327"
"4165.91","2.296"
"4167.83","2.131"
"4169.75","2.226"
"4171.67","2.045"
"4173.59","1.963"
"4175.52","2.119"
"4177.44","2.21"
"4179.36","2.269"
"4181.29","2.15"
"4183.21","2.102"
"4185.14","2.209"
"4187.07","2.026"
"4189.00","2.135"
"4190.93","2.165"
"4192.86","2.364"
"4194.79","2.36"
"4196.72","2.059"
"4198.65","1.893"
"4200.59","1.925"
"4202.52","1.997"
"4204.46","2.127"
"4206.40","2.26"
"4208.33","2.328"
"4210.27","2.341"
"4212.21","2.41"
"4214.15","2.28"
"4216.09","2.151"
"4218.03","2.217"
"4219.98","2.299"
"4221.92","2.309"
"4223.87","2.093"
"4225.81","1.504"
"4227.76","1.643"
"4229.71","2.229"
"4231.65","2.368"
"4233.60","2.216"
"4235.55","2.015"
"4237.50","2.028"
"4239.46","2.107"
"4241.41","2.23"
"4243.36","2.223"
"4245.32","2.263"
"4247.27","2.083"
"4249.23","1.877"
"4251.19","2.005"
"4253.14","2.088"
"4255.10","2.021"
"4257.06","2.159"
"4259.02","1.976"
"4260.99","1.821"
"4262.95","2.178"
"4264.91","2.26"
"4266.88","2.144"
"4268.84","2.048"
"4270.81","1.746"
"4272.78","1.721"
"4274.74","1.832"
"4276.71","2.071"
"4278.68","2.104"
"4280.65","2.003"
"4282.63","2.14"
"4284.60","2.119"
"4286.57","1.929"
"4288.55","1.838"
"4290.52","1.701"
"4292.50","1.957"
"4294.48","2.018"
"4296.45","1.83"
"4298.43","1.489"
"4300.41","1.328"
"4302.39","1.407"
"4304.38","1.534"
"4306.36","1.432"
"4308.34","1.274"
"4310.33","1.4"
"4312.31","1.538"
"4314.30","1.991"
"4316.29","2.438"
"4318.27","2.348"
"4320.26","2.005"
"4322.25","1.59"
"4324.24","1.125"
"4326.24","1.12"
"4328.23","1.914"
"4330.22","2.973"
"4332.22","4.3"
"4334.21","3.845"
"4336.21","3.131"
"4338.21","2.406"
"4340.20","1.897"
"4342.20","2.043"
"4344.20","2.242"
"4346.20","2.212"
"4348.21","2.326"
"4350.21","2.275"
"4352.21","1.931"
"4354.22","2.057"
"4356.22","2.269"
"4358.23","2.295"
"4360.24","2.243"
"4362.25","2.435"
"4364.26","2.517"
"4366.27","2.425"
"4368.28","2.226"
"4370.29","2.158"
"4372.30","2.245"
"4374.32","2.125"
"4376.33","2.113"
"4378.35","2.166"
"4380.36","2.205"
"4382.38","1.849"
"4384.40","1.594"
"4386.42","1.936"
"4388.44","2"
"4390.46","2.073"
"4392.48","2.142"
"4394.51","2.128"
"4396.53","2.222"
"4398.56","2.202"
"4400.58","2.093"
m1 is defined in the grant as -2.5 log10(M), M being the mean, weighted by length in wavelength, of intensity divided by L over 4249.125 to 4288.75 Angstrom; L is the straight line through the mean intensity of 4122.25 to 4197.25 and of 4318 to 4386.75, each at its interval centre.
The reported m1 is 0.12 mag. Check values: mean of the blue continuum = 2.22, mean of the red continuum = 2.25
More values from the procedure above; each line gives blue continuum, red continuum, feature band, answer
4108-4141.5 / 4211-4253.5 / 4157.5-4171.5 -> -0.016 mag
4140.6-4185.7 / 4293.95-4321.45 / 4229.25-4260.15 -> -0.100 mag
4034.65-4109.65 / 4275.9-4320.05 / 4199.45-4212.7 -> -0.129 mag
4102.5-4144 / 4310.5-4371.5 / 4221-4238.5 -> 0.109 mag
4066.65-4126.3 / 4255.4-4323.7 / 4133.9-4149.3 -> -0.082 mag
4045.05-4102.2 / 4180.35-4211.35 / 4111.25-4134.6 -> -0.076 mag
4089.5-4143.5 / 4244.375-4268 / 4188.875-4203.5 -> 0.016 mag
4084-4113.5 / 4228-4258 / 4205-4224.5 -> -0.067 mag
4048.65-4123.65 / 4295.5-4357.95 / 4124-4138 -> -0.060 mag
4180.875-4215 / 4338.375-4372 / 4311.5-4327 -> 0.237 mag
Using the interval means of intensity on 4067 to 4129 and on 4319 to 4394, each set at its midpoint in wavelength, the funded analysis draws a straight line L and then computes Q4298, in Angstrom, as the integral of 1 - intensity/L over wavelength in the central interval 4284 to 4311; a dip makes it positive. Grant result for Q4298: 6.9 Angstrom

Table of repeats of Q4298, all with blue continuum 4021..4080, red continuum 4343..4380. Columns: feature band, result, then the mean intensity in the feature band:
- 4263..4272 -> 0.56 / 2.05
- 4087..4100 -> -1.07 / 2.29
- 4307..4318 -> 2.25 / 1.76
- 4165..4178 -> 0.05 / 2.14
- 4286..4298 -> 1.87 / 1.86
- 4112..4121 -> -0.87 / 2.33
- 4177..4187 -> -0.10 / 2.17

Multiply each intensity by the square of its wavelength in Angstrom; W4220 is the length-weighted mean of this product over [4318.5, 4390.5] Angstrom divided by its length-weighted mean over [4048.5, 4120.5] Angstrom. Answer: 1.2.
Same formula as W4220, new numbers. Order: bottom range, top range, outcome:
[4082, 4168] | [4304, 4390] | 1.06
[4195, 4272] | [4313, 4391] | 1.12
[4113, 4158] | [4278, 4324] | 0.85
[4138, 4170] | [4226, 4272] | 0.96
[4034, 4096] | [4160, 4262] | 1.07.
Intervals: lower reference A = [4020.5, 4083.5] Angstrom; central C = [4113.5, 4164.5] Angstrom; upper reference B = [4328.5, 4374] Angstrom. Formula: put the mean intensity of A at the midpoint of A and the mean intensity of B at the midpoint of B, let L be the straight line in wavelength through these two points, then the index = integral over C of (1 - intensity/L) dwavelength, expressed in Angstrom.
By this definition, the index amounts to -1.6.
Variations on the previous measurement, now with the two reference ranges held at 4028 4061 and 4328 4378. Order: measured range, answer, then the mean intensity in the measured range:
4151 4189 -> 0.88 Angstrom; 2.19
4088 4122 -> -0.76 Angstrom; 2.22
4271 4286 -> 2.35 Angstrom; 1.98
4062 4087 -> 0.73 Angstrom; 2.08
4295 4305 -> 3.51 Angstrom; 1.54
